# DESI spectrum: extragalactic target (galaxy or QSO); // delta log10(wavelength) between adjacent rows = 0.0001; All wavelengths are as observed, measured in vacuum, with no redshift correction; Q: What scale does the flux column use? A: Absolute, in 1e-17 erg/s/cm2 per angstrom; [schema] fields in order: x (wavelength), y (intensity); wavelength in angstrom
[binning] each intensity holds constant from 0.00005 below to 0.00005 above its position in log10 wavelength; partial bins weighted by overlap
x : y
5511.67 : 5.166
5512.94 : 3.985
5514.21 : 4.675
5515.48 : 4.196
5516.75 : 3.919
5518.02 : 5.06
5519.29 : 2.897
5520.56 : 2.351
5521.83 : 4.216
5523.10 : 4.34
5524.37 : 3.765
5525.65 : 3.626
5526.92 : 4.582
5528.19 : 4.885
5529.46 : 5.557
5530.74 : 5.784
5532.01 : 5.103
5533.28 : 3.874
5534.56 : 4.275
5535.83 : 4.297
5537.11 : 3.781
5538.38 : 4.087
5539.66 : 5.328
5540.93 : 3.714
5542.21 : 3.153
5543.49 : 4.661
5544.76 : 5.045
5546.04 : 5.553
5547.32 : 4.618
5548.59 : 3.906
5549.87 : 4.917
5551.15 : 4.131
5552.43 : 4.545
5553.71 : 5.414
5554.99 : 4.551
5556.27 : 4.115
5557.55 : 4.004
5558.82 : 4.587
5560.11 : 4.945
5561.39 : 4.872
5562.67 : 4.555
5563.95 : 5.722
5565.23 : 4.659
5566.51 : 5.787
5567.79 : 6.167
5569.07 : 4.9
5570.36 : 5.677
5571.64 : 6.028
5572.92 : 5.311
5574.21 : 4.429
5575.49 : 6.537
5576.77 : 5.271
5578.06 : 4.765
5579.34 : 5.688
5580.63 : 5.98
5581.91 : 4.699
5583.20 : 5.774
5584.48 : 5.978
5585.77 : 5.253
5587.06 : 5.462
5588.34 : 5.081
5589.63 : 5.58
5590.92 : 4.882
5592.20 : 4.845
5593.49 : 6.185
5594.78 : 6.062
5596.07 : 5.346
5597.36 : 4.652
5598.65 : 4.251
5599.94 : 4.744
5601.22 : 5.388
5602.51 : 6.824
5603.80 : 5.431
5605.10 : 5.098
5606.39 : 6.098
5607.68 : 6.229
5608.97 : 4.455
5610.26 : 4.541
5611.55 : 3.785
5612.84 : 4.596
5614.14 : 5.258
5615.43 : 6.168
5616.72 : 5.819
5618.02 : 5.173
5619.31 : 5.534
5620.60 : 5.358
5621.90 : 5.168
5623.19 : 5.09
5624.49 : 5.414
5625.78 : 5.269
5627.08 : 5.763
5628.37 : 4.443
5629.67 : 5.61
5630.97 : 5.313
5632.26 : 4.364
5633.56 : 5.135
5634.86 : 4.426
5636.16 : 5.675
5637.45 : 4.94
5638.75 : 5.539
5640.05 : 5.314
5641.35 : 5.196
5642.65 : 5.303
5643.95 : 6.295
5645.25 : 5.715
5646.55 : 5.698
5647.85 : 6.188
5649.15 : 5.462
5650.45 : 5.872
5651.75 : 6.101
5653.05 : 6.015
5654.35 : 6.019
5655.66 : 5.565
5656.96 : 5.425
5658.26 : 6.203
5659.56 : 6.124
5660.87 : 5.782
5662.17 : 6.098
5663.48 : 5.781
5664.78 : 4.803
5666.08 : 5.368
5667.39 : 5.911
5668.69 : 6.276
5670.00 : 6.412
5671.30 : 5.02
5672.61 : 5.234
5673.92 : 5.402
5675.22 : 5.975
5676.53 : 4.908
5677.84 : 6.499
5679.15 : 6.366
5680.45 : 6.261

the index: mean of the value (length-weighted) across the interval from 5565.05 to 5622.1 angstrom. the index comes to 5.36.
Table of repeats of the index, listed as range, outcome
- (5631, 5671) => 5.62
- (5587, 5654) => 5.35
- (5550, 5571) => 4.91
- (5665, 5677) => 5.59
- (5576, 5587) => 5.44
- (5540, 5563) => 4.53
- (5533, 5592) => 4.93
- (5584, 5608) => 5.43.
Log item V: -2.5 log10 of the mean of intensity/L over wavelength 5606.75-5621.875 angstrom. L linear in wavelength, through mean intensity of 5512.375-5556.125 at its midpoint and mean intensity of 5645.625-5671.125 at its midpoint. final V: 0.03 mag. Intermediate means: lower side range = 4.37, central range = 5.19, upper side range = 5.83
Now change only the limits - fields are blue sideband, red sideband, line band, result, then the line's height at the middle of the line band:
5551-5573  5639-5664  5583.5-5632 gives 0.022 mag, 5.41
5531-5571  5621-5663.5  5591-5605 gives -0.047 mag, 5.12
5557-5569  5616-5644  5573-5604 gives -0.053 mag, 5.12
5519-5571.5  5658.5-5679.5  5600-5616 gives -0.026 mag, 5.17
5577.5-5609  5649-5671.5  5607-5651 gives 0.066 mag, 5.63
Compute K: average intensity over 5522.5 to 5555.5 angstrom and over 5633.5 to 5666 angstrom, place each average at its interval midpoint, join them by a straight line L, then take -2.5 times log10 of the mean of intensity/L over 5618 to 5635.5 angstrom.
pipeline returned 0.052 mag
